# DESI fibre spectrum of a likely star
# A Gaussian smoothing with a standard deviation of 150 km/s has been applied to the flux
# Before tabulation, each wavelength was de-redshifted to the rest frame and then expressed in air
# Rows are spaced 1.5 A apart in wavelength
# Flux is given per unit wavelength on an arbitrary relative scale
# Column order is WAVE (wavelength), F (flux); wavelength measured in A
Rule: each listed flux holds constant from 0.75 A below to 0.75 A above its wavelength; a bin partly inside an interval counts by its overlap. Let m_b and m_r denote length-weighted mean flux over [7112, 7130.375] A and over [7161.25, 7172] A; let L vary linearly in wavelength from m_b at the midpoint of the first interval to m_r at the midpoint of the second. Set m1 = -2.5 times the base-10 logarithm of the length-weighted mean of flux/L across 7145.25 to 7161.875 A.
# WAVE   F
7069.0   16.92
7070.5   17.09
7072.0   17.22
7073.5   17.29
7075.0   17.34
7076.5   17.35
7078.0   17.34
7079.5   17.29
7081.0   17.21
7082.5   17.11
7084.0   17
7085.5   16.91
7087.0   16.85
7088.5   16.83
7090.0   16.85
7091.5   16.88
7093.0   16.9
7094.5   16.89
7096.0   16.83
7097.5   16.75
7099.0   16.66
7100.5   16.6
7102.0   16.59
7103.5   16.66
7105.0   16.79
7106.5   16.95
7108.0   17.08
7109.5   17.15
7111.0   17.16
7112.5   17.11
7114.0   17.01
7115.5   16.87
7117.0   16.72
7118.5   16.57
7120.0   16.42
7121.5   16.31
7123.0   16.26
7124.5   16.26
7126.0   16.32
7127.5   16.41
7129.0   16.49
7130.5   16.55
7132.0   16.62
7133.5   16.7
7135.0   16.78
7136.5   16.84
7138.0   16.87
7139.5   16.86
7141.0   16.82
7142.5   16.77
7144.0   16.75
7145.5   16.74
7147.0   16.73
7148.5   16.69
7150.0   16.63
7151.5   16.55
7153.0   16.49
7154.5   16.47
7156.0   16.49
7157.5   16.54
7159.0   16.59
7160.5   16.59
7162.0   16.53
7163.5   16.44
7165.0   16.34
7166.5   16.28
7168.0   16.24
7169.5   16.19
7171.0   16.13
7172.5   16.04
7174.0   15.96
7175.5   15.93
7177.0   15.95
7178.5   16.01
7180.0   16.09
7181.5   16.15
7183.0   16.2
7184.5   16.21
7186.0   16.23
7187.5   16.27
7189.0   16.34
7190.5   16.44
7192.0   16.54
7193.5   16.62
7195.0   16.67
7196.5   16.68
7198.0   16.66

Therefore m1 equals -0.01 mag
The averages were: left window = 16.6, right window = 16.3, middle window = 16.6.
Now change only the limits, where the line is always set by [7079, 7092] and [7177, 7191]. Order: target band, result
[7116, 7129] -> 0.02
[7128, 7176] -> 0.00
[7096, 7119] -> 0.00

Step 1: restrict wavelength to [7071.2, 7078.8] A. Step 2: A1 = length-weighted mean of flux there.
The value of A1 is 17.3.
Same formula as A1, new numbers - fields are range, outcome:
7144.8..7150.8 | 16.7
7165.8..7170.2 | 16.2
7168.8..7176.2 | 16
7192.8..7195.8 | 16.6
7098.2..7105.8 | 16.7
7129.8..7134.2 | 16.6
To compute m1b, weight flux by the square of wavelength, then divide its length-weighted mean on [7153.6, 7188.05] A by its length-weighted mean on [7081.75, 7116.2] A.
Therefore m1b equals 1.0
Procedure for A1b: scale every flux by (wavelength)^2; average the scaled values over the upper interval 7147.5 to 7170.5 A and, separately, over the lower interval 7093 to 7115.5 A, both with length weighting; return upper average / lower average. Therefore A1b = 0.99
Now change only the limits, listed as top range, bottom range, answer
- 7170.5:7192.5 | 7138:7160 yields 0.98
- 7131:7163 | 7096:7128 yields 1.01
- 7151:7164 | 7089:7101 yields 1.00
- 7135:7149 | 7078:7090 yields 1.00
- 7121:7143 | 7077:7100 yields 0.99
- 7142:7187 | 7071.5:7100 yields 0.98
